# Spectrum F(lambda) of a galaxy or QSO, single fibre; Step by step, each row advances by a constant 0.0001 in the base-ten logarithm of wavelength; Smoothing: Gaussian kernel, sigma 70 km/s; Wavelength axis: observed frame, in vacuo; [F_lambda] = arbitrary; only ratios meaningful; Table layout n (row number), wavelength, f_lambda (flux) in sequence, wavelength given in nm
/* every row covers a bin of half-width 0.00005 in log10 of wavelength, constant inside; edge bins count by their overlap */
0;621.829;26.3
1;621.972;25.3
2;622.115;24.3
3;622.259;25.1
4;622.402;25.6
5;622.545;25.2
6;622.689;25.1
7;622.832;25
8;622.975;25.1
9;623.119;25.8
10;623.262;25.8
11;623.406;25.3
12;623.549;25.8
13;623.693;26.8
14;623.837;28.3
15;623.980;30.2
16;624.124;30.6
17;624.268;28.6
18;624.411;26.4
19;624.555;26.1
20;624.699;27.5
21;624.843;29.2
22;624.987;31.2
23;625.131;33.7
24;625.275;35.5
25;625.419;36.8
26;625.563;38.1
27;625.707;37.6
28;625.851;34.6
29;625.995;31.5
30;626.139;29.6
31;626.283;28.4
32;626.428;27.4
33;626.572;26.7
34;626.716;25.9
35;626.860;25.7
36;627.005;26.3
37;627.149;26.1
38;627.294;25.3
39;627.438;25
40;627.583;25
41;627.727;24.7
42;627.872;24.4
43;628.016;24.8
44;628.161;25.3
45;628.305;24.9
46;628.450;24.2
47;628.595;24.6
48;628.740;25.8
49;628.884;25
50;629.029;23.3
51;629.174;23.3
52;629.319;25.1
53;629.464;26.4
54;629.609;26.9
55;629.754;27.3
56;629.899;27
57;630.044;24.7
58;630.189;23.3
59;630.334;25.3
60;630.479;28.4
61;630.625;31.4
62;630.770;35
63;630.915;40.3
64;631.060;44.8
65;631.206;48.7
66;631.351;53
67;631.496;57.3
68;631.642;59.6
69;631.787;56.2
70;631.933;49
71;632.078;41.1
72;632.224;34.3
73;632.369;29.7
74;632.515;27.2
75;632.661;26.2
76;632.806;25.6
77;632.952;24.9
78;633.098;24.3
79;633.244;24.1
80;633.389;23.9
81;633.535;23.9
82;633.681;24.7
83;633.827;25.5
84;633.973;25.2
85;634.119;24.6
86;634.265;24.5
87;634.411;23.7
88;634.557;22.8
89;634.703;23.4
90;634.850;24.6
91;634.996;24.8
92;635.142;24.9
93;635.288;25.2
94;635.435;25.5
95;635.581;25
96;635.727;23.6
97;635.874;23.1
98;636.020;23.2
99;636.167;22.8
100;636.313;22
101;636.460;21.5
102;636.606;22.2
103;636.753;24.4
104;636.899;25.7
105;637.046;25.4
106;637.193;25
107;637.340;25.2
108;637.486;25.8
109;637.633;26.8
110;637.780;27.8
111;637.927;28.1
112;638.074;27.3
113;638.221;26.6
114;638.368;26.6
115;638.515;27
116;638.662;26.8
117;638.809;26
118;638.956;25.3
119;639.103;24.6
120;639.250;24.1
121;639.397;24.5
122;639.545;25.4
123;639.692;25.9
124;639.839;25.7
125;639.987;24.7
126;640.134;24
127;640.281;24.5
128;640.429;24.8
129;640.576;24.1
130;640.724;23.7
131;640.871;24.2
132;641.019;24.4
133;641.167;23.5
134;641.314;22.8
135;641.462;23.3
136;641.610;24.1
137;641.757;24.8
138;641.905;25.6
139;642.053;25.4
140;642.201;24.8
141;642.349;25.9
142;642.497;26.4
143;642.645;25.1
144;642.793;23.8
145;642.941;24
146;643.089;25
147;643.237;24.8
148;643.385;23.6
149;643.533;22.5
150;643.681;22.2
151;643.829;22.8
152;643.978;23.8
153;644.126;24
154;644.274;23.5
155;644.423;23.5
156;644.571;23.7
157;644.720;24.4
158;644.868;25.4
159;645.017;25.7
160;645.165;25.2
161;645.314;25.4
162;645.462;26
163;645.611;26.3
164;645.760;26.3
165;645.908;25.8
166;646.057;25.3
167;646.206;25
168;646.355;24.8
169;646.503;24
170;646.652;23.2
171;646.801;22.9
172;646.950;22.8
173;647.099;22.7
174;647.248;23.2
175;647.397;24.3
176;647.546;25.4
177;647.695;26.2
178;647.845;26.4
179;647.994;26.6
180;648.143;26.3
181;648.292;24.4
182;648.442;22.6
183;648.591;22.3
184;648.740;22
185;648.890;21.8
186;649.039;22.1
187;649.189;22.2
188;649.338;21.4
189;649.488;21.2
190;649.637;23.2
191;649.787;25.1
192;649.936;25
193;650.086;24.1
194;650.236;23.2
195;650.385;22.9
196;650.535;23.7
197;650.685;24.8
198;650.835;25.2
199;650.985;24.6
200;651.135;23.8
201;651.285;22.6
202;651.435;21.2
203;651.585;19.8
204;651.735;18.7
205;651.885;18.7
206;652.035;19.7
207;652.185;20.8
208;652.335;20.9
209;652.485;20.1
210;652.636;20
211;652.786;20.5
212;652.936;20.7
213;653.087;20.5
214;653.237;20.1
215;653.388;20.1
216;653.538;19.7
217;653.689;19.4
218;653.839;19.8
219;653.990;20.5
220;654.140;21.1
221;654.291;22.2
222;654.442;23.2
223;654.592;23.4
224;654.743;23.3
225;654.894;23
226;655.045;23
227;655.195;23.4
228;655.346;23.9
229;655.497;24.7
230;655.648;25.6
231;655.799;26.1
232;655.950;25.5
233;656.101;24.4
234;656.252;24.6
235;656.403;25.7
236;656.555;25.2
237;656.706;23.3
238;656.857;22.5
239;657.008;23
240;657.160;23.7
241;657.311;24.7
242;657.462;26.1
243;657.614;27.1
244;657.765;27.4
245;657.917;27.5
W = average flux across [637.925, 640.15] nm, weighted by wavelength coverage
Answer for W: 25.8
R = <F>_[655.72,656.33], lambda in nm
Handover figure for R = 25.2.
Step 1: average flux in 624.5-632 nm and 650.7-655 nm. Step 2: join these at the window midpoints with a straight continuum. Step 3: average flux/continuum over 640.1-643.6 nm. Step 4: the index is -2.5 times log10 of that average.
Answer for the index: 0.061 mag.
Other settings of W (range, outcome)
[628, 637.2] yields 28.8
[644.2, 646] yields 25.1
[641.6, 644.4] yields 24.3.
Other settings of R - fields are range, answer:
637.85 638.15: 27.7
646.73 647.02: 22.8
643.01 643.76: 23.6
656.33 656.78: 24.7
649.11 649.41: 21.8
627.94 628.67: 24.8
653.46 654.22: 20.1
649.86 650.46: 23.8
